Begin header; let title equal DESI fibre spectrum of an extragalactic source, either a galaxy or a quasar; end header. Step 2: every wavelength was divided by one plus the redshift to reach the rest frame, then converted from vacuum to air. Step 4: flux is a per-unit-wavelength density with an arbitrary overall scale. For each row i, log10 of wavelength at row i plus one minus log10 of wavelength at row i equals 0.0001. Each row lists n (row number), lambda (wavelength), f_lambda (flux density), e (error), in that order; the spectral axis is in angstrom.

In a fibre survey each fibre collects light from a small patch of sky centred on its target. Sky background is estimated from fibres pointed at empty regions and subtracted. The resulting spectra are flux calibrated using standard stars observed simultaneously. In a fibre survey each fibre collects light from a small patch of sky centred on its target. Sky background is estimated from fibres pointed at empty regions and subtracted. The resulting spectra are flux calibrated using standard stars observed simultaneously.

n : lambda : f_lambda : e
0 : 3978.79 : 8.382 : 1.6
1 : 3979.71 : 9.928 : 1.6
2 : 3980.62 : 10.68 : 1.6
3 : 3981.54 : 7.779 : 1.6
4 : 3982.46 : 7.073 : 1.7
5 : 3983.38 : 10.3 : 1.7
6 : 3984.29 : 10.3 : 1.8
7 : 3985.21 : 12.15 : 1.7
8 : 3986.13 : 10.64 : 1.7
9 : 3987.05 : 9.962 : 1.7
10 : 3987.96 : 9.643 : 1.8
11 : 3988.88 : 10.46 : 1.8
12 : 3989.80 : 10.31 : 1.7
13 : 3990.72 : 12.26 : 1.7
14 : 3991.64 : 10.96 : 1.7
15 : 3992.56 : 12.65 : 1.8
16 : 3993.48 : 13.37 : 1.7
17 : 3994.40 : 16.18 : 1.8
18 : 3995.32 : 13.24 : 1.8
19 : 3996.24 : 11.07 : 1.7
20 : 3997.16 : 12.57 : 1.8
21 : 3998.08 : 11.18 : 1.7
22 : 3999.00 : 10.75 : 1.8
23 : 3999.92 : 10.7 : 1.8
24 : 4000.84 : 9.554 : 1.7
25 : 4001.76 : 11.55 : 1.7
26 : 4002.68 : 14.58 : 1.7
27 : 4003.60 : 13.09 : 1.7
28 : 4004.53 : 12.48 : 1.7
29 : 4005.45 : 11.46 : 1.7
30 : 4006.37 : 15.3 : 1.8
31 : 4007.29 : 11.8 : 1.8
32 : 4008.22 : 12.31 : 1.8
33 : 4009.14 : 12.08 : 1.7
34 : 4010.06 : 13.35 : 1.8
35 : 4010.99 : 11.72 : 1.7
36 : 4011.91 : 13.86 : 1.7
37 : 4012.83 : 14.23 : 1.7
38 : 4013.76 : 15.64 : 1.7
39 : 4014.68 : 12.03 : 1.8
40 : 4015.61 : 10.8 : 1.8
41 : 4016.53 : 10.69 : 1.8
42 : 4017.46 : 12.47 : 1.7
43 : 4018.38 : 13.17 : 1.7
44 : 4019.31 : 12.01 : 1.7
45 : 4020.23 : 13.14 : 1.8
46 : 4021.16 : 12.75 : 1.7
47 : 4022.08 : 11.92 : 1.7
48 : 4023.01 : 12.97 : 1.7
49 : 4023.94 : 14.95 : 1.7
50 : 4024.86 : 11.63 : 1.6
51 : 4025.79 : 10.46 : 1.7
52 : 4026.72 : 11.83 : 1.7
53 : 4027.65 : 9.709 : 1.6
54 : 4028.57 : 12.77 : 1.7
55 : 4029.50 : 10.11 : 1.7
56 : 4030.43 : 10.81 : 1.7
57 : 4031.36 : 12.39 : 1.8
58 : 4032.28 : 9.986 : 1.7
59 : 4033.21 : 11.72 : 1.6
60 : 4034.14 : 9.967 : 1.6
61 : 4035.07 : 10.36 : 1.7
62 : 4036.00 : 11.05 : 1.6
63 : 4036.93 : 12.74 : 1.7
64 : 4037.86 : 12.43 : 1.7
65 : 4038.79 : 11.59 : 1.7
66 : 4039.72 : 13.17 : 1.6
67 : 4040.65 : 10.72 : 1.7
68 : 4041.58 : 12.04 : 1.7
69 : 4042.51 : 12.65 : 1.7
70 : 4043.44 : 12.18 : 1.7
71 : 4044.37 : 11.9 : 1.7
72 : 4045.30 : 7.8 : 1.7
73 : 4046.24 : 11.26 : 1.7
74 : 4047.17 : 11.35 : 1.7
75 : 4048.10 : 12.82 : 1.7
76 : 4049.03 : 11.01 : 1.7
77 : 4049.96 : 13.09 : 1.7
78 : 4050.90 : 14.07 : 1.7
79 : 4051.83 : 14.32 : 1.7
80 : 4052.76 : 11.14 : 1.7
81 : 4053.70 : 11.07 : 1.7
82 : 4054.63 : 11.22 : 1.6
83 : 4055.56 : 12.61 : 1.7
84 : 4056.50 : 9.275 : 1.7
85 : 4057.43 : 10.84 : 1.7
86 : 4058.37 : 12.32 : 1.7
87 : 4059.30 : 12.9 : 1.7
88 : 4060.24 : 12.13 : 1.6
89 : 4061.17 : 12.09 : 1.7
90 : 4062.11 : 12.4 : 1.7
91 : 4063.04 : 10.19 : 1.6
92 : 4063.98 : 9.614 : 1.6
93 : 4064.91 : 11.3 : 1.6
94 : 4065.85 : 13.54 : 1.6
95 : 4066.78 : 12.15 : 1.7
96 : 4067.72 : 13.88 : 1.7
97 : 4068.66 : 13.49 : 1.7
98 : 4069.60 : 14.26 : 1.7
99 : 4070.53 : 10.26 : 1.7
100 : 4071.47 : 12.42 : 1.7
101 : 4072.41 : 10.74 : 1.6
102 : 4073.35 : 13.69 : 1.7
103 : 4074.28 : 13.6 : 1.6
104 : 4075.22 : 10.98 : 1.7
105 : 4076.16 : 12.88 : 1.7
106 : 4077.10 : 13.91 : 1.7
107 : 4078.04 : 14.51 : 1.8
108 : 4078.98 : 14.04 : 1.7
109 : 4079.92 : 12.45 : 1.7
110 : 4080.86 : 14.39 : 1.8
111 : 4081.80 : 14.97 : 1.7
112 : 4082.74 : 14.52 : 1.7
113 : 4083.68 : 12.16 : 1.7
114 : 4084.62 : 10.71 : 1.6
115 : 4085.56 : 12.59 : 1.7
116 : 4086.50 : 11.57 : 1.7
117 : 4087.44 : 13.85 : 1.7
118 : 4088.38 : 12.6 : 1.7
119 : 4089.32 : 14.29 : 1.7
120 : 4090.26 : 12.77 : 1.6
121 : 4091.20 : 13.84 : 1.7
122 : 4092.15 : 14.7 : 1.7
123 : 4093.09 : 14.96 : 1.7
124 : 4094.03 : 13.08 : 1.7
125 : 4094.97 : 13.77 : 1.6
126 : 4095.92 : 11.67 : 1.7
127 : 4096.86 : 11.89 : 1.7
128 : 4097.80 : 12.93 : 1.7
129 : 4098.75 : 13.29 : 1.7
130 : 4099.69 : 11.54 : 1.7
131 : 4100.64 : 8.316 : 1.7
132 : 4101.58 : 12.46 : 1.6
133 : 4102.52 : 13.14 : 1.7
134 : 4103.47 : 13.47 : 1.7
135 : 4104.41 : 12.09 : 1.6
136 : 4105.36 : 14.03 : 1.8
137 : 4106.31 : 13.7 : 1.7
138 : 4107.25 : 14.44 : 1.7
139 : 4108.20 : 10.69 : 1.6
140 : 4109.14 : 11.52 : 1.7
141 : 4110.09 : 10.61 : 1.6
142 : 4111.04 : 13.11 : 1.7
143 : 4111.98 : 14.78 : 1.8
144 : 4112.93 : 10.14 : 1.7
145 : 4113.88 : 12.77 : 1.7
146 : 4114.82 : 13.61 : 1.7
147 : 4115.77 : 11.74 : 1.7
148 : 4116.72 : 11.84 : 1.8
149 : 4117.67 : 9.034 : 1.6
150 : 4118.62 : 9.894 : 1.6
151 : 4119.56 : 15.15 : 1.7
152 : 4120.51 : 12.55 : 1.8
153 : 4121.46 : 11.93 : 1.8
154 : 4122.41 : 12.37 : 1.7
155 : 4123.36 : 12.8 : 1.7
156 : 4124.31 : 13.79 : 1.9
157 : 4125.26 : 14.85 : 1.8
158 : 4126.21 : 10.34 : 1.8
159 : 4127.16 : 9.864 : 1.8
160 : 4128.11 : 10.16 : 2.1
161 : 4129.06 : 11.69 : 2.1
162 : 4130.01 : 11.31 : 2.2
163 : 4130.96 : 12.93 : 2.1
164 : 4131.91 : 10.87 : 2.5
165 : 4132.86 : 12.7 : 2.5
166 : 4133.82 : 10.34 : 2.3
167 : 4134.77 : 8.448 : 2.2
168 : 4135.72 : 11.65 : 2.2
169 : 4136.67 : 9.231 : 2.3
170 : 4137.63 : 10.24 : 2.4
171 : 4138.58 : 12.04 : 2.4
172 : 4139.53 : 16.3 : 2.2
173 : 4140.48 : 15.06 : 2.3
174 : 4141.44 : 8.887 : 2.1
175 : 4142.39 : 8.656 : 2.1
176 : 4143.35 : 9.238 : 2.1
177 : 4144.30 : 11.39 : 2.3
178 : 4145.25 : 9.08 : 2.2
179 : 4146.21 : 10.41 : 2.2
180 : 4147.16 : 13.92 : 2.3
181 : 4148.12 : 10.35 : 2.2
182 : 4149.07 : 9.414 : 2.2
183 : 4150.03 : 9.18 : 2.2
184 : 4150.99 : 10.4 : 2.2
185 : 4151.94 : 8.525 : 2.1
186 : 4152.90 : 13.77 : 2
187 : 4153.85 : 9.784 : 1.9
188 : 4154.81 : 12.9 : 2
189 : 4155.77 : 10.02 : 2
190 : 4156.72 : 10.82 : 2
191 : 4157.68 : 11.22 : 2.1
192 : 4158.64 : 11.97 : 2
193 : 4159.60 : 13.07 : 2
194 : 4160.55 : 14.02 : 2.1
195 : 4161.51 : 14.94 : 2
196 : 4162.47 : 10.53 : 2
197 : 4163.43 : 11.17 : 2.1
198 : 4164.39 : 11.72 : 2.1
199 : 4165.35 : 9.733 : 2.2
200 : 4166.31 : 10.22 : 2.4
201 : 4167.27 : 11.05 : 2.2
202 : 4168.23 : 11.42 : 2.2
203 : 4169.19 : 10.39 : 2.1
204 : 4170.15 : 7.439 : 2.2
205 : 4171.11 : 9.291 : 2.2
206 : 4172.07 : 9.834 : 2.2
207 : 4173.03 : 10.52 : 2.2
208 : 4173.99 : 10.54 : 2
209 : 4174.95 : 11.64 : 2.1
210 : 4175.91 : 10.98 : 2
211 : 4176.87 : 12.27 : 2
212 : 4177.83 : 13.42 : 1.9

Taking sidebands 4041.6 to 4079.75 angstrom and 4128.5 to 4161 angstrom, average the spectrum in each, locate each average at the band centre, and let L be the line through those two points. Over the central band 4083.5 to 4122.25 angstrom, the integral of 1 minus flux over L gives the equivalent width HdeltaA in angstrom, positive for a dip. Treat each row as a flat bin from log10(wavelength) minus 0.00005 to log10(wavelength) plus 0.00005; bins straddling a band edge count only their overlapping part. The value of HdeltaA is -2.86 angstrom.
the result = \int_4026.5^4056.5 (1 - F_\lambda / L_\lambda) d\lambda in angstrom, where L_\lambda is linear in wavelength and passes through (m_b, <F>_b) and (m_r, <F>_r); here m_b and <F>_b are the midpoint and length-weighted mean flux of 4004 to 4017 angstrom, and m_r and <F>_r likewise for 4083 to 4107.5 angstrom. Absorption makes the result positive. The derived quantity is 2.7 angstrom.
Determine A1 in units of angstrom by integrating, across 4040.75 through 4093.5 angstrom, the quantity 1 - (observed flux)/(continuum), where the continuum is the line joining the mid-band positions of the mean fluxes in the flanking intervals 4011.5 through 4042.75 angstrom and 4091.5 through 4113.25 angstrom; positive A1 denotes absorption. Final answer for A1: -0.4 angstrom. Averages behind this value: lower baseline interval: 12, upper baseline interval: 12.6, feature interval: 12.5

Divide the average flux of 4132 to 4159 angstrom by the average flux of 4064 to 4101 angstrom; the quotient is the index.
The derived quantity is 0.8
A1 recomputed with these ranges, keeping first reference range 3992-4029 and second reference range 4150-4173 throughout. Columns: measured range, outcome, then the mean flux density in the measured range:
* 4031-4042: 0.6 angstrom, 11.5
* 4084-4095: -1.4 angstrom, 13.2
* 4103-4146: -1.7 angstrom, 11.8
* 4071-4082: -1.3 angstrom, 13.2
